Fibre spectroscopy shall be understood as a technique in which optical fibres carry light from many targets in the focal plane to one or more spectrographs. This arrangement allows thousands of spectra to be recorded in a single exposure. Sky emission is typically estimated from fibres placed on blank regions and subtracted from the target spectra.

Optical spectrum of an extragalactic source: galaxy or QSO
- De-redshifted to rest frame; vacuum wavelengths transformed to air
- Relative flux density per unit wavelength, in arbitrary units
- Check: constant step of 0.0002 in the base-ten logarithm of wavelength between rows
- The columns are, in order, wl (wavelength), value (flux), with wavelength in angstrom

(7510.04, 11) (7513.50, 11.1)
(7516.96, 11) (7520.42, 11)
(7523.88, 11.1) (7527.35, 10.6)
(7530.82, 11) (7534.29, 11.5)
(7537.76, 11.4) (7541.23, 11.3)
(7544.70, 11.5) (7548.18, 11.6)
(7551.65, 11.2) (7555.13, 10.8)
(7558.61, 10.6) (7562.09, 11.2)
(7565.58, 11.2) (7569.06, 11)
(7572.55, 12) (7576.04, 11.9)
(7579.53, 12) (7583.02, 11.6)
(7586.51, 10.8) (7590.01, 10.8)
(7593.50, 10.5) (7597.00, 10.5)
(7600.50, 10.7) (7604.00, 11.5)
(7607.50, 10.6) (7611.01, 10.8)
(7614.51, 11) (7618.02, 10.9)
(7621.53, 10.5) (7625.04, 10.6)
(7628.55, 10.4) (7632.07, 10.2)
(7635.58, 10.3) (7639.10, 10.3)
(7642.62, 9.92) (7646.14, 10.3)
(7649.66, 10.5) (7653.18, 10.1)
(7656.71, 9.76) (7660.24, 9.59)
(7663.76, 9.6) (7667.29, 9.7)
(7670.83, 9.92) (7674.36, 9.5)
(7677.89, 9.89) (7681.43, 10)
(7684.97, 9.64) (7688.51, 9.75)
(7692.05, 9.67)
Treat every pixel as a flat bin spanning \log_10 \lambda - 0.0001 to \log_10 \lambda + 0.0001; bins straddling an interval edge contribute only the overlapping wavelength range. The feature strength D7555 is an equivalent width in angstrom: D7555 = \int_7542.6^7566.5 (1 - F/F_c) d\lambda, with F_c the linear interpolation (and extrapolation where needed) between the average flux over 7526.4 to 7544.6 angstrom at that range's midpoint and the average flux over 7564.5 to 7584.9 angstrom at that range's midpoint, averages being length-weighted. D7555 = 0.5 angstrom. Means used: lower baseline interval 11.2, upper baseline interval 11.6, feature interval 11.2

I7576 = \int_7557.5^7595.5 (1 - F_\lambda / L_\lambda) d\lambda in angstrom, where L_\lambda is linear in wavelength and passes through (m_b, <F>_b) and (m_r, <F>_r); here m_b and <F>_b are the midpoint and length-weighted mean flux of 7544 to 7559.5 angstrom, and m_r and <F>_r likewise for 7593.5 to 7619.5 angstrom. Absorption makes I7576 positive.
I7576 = -0.8 angstrom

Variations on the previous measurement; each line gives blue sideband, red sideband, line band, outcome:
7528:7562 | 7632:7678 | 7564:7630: -2.50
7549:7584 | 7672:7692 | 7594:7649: 0.14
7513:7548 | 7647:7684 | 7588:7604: -0.29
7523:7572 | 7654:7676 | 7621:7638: -0.42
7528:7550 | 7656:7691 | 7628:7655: -0.34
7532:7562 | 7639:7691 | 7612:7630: -0.52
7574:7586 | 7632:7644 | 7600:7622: 0.04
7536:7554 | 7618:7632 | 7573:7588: -0.85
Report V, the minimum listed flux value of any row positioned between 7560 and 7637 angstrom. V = 10.2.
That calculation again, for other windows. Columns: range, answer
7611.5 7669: 9.59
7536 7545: 11.3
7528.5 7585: 10.6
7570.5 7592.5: 10.8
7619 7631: 10.4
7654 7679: 9.5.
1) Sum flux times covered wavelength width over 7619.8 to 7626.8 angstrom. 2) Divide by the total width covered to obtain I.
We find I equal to 10.6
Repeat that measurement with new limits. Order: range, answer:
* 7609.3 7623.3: 10.8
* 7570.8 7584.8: 11.9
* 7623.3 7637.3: 10.4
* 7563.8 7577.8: 11.5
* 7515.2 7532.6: 10.9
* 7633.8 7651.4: 10.3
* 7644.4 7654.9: 10.3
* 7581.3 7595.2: 10.9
